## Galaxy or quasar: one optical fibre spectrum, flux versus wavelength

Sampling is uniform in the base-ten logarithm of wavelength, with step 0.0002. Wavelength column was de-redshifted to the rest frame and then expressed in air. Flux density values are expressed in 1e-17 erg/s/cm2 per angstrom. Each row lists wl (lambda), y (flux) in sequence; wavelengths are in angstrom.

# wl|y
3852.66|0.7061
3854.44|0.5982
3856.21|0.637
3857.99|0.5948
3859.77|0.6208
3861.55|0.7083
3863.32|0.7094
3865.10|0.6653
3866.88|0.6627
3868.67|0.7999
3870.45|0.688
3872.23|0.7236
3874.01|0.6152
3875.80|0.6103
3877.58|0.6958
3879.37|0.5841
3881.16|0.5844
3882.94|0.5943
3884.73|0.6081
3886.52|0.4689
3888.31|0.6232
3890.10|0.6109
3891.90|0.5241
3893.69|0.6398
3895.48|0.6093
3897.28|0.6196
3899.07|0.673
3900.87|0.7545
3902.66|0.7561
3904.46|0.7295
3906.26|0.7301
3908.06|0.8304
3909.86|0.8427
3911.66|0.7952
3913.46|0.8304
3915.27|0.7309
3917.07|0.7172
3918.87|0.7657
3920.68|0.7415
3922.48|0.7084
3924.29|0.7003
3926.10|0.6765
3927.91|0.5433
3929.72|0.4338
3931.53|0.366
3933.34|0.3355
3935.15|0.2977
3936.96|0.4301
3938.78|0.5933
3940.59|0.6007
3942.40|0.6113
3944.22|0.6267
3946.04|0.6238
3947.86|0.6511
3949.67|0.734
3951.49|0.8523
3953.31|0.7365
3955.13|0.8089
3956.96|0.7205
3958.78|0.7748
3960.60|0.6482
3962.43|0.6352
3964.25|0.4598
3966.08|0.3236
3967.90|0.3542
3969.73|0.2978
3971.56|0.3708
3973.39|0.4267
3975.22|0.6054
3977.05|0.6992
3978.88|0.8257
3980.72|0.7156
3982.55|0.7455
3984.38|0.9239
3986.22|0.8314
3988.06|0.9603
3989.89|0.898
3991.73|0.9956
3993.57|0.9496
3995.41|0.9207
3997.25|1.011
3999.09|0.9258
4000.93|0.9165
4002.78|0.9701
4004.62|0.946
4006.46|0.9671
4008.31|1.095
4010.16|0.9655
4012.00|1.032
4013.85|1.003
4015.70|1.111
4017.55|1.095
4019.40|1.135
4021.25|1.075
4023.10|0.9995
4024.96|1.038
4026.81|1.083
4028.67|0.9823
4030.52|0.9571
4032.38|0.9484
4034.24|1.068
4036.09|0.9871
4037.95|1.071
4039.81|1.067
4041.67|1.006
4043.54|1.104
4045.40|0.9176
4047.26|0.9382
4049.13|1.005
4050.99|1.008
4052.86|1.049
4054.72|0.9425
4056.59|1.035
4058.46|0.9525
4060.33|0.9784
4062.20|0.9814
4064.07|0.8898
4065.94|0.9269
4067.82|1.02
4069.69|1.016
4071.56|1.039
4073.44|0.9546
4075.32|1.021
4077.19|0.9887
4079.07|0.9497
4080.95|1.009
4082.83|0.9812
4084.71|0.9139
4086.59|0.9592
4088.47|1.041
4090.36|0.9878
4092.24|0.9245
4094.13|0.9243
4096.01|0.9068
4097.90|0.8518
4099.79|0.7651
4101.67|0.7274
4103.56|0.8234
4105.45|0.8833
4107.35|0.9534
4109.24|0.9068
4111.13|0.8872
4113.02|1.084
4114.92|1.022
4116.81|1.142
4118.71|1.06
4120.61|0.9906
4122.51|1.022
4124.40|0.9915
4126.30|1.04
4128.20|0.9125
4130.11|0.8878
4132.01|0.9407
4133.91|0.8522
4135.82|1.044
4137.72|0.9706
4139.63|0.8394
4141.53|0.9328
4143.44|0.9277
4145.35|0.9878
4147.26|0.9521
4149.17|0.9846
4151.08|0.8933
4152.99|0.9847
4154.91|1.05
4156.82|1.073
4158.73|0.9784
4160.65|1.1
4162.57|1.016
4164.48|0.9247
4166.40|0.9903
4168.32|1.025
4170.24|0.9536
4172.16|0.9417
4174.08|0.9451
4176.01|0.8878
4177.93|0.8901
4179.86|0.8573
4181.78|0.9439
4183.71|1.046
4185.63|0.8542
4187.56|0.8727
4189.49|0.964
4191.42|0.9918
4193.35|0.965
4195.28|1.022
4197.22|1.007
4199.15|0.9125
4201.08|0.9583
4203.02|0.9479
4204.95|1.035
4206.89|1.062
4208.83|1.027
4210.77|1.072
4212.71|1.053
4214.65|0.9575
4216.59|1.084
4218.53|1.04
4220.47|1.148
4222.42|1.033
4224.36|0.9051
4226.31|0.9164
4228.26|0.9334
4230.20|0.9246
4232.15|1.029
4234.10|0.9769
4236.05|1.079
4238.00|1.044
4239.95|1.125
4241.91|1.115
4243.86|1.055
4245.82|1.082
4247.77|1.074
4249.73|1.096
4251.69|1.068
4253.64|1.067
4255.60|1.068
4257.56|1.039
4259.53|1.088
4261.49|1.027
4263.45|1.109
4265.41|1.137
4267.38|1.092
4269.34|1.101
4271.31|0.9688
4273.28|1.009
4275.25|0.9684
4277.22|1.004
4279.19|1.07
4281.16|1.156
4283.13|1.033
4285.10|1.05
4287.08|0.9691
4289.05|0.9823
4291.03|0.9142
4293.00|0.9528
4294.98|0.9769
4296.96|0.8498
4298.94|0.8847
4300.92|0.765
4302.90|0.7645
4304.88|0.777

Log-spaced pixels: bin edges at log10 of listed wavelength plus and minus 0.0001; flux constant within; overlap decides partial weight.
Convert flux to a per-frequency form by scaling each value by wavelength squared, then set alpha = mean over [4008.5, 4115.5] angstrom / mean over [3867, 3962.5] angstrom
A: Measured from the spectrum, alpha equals 1.6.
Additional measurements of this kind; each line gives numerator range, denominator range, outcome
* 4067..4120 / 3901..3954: 1.58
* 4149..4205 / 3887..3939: 1.72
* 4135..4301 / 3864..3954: 1.80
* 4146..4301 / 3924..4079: 1.33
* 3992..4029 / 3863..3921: 1.57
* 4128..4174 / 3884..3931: 1.61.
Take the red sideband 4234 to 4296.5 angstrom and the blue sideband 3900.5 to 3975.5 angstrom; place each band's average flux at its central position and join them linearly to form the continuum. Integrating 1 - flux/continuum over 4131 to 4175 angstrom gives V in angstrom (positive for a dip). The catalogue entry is -3.4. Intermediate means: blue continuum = 0.622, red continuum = 1.05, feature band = 0.97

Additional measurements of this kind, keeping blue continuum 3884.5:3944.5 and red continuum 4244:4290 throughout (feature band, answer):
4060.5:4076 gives -3.09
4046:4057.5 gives -2.84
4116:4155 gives -3.15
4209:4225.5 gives -0.66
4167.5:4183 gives 0.22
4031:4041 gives -3.16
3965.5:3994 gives 1.26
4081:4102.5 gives -1.73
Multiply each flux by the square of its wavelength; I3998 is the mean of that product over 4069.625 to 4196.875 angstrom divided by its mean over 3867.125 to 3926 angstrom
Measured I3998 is 1.57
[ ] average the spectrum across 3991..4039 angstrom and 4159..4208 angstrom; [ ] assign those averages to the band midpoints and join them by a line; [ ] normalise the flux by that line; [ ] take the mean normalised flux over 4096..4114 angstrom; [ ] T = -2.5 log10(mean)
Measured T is 0.126 mag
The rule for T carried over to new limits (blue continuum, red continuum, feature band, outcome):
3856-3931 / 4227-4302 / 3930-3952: 0.28 mag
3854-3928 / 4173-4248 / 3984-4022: -0.24 mag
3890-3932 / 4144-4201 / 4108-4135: -0.08 mag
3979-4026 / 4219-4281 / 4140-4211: 0.06 mag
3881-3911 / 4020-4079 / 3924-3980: 0.34 mag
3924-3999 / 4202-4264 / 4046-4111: -0.16 mag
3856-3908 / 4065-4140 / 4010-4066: -0.17 mag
